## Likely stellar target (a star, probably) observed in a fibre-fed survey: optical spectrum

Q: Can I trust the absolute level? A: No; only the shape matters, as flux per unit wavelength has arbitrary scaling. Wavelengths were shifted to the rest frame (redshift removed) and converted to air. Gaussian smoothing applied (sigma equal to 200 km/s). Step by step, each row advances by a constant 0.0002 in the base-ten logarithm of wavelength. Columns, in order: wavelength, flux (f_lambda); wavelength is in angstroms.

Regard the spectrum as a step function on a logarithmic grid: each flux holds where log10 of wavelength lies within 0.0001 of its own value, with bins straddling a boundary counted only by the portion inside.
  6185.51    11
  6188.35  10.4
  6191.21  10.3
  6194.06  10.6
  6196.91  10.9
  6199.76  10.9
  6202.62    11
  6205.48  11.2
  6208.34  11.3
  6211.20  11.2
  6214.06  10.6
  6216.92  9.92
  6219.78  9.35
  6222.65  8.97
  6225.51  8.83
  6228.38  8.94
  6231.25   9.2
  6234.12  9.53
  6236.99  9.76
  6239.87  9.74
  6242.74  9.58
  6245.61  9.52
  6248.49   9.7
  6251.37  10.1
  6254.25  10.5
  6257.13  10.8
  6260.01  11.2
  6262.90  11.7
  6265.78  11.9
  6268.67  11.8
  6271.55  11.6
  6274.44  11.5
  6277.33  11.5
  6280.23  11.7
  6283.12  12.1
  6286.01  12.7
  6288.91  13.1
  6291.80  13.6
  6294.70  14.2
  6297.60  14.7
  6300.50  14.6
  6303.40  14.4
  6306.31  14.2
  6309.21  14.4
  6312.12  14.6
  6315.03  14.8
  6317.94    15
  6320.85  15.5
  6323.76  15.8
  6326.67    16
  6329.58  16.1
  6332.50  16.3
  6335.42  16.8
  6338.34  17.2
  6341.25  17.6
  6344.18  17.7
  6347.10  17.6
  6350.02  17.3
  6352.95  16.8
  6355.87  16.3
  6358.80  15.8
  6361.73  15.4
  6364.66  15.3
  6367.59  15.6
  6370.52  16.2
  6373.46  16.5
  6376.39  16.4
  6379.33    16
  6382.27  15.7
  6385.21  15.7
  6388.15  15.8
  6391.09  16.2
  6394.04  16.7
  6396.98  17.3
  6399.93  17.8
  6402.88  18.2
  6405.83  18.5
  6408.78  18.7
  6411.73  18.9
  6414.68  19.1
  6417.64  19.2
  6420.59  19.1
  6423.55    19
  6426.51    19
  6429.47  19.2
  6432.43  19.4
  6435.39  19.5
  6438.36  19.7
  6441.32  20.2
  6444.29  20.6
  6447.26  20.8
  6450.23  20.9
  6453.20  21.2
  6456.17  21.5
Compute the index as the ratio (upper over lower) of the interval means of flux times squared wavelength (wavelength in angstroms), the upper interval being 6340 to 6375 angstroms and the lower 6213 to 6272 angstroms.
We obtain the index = 1.7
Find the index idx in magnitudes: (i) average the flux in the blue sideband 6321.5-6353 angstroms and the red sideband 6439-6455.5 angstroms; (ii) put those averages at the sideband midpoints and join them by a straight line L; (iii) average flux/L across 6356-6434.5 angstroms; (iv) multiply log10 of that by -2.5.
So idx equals 0.09 mag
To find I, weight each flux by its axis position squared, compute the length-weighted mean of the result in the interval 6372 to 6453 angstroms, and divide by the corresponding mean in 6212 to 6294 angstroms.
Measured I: 1.8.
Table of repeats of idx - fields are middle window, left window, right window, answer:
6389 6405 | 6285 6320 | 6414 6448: 0.06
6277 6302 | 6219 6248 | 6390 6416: -0.09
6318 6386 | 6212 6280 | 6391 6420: -0.06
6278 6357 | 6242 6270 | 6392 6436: -0.10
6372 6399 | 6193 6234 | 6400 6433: 0.08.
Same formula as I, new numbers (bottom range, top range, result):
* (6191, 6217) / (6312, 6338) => 1.51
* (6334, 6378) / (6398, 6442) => 1.17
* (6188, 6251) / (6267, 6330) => 1.41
